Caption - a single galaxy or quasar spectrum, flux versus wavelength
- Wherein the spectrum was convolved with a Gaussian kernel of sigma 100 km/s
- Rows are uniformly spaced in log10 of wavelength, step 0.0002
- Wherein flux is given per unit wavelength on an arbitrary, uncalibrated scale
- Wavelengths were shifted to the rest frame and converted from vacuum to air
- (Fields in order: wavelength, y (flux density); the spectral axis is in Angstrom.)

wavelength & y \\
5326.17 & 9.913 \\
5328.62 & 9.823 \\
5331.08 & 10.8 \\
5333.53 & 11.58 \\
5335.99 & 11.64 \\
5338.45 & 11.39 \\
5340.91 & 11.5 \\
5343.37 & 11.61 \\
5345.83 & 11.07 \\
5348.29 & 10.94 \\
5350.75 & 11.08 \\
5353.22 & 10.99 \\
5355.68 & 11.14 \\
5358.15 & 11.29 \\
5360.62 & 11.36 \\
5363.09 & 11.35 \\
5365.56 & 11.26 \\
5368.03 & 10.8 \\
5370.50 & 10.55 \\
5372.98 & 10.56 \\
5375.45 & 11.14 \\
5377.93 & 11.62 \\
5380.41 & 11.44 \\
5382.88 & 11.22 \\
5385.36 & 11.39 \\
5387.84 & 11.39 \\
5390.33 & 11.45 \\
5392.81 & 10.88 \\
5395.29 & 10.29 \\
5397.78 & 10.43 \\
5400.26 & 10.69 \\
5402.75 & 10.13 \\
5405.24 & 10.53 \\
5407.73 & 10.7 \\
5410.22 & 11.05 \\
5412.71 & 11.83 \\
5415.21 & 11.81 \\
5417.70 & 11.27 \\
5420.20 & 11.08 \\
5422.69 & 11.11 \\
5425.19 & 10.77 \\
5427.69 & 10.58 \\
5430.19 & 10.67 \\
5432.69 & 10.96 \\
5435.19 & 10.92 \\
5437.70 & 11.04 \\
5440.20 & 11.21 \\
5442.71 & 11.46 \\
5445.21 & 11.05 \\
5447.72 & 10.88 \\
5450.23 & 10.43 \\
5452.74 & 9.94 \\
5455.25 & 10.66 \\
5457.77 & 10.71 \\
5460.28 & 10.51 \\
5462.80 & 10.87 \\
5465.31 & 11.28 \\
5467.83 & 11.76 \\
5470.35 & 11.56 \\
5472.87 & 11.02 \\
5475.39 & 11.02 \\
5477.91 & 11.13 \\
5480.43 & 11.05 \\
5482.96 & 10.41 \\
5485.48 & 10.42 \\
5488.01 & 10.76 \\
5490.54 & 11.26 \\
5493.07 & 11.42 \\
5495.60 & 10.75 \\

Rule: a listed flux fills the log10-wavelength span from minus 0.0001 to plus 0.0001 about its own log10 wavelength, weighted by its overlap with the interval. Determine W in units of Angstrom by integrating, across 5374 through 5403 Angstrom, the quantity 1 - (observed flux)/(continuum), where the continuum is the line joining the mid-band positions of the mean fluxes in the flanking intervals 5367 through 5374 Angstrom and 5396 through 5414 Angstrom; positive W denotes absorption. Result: -0.92 Angstrom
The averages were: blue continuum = 10.6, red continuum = 10.8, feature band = 11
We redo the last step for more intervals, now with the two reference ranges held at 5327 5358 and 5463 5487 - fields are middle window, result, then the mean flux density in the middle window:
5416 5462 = 0.92 Angstrom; 10.9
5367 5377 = 0.29 Angstrom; 10.8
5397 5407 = 0.57 Angstrom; 10.5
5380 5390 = -0.23 Angstrom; 11.4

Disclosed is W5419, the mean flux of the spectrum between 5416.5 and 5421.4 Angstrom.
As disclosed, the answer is 11.2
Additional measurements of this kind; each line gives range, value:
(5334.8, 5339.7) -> 11.5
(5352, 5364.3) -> 11.2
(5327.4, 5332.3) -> 10.3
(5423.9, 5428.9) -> 10.7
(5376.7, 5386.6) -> 11.4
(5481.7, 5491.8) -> 10.7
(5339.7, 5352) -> 11.2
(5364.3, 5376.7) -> 10.9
